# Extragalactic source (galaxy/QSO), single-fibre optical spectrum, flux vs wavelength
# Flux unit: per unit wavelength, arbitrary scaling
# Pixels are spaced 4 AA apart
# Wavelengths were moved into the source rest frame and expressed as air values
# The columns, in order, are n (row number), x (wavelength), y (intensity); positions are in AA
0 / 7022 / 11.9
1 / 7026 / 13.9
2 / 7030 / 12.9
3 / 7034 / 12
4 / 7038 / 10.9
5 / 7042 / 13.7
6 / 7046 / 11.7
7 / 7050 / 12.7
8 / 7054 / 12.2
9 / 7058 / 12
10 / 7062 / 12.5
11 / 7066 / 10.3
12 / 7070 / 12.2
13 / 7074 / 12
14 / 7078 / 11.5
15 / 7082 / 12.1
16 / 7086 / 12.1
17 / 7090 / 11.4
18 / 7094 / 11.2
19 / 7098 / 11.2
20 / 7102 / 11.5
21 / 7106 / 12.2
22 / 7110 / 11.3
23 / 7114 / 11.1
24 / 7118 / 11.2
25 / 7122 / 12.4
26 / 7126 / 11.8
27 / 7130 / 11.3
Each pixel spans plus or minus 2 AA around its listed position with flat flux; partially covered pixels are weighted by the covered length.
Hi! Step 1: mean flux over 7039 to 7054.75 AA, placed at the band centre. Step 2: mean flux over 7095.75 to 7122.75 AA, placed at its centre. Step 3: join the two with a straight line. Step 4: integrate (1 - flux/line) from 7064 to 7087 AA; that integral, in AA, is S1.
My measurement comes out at 0.7 AA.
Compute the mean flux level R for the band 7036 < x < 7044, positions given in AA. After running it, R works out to 12.3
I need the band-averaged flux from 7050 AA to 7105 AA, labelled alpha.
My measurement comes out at 11.8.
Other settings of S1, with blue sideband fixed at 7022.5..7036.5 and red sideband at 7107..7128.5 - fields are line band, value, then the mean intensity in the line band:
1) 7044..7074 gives 1.0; 11.9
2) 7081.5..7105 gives 0.7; 11.6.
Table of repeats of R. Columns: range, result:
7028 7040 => 11.9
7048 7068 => 11.9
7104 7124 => 11.6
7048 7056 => 12.4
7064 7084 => 11.6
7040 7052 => 12.7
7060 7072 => 11.7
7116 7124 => 11.8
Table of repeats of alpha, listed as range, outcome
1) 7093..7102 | 11.3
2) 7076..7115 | 11.6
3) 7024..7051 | 12.5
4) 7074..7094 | 11.7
